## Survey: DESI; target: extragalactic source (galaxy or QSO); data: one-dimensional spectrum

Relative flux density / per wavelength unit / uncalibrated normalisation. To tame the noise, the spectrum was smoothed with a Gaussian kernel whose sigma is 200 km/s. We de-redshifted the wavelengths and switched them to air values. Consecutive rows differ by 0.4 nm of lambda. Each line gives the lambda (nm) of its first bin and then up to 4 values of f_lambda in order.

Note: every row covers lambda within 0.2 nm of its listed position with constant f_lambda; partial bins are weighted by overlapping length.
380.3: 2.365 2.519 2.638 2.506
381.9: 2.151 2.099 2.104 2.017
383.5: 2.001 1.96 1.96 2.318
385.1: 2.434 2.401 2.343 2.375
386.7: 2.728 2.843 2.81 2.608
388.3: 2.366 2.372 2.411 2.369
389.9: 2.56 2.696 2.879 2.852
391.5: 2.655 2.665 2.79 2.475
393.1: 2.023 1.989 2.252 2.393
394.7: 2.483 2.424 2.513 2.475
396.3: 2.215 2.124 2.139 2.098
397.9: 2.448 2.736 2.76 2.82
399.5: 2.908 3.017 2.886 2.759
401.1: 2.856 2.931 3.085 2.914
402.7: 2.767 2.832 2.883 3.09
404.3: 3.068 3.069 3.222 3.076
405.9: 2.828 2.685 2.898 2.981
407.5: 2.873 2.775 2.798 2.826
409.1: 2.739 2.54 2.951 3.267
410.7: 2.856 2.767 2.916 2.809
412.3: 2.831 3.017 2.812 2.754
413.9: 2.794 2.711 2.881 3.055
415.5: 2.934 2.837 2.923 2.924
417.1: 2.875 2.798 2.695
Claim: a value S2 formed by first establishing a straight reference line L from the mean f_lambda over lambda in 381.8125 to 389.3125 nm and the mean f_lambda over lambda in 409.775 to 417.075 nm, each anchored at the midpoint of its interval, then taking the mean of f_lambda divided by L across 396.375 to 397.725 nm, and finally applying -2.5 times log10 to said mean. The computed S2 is 0.20 mag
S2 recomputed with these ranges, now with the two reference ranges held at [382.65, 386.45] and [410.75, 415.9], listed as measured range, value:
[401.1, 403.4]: -0.12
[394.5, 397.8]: 0.07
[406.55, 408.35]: -0.06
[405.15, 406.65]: -0.08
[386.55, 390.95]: -0.14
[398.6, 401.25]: -0.13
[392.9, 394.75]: 0.09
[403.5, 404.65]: -0.15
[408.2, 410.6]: -0.03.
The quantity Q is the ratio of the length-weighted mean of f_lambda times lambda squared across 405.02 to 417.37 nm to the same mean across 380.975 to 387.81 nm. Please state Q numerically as 1.41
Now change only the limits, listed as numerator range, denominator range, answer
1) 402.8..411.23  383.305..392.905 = 1.28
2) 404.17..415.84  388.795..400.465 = 1.24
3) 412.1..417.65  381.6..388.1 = 1.43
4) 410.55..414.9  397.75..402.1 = 1.06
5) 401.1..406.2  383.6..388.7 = 1.34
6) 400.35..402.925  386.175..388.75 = 1.19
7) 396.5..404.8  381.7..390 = 1.27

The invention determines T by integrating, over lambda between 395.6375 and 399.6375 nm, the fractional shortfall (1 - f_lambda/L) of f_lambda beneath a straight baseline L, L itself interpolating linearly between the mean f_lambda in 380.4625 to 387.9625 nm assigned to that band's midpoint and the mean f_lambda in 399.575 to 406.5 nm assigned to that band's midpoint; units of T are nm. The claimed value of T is 0.44 nm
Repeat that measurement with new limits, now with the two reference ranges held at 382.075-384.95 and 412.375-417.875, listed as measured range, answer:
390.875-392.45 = -0.32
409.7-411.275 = -0.12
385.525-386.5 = -0.11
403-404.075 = -0.15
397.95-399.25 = -0.15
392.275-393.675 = 0.03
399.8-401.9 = -0.33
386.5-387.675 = -0.34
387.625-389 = -0.17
